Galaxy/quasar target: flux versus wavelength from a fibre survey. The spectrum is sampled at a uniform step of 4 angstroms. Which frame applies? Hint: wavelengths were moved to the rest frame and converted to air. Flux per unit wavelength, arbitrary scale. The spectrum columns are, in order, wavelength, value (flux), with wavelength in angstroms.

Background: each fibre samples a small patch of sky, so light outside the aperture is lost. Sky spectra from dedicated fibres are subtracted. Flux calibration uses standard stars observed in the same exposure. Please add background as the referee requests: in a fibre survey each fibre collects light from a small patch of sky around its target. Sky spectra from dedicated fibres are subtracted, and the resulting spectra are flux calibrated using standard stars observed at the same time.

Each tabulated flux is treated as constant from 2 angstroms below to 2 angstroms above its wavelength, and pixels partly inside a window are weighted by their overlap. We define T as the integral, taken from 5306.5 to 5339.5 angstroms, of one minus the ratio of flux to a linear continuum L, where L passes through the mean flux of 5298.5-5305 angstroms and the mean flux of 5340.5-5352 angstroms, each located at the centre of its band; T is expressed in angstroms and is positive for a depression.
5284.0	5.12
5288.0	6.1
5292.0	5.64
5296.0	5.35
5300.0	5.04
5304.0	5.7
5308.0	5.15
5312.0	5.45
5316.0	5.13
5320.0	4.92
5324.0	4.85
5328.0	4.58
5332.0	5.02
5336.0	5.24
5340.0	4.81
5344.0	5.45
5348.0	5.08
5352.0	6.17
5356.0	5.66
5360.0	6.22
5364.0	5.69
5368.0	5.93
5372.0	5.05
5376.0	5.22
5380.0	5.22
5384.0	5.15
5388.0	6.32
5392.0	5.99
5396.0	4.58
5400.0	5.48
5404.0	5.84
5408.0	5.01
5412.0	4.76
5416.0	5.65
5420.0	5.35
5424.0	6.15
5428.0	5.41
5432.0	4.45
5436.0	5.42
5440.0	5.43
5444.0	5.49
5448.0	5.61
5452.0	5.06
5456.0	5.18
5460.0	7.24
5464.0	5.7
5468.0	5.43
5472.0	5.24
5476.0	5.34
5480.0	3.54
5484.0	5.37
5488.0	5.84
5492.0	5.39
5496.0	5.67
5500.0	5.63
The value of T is 2.0 angstroms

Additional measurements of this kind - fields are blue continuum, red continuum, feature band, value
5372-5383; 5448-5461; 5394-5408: 0.2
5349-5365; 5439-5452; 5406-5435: 1.6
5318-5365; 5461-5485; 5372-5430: -2.0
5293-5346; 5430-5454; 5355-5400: -3.1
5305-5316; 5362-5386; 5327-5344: 1.1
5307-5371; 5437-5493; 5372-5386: 0.5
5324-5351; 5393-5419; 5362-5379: -1.0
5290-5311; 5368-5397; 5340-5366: -1.1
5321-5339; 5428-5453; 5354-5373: -2.7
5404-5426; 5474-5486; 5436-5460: -2.1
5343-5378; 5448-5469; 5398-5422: 1.4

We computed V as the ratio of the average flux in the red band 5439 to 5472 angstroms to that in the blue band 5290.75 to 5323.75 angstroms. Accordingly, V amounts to 1.1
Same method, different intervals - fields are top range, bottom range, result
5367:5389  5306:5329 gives 1.08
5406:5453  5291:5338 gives 1.03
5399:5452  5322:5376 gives 1.00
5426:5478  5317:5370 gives 1.02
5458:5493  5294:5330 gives 1.06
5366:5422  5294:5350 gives 1.05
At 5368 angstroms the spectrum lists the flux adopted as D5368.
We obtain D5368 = 5.93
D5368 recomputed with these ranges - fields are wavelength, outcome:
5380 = 5.22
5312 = 5.45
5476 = 5.34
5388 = 6.32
